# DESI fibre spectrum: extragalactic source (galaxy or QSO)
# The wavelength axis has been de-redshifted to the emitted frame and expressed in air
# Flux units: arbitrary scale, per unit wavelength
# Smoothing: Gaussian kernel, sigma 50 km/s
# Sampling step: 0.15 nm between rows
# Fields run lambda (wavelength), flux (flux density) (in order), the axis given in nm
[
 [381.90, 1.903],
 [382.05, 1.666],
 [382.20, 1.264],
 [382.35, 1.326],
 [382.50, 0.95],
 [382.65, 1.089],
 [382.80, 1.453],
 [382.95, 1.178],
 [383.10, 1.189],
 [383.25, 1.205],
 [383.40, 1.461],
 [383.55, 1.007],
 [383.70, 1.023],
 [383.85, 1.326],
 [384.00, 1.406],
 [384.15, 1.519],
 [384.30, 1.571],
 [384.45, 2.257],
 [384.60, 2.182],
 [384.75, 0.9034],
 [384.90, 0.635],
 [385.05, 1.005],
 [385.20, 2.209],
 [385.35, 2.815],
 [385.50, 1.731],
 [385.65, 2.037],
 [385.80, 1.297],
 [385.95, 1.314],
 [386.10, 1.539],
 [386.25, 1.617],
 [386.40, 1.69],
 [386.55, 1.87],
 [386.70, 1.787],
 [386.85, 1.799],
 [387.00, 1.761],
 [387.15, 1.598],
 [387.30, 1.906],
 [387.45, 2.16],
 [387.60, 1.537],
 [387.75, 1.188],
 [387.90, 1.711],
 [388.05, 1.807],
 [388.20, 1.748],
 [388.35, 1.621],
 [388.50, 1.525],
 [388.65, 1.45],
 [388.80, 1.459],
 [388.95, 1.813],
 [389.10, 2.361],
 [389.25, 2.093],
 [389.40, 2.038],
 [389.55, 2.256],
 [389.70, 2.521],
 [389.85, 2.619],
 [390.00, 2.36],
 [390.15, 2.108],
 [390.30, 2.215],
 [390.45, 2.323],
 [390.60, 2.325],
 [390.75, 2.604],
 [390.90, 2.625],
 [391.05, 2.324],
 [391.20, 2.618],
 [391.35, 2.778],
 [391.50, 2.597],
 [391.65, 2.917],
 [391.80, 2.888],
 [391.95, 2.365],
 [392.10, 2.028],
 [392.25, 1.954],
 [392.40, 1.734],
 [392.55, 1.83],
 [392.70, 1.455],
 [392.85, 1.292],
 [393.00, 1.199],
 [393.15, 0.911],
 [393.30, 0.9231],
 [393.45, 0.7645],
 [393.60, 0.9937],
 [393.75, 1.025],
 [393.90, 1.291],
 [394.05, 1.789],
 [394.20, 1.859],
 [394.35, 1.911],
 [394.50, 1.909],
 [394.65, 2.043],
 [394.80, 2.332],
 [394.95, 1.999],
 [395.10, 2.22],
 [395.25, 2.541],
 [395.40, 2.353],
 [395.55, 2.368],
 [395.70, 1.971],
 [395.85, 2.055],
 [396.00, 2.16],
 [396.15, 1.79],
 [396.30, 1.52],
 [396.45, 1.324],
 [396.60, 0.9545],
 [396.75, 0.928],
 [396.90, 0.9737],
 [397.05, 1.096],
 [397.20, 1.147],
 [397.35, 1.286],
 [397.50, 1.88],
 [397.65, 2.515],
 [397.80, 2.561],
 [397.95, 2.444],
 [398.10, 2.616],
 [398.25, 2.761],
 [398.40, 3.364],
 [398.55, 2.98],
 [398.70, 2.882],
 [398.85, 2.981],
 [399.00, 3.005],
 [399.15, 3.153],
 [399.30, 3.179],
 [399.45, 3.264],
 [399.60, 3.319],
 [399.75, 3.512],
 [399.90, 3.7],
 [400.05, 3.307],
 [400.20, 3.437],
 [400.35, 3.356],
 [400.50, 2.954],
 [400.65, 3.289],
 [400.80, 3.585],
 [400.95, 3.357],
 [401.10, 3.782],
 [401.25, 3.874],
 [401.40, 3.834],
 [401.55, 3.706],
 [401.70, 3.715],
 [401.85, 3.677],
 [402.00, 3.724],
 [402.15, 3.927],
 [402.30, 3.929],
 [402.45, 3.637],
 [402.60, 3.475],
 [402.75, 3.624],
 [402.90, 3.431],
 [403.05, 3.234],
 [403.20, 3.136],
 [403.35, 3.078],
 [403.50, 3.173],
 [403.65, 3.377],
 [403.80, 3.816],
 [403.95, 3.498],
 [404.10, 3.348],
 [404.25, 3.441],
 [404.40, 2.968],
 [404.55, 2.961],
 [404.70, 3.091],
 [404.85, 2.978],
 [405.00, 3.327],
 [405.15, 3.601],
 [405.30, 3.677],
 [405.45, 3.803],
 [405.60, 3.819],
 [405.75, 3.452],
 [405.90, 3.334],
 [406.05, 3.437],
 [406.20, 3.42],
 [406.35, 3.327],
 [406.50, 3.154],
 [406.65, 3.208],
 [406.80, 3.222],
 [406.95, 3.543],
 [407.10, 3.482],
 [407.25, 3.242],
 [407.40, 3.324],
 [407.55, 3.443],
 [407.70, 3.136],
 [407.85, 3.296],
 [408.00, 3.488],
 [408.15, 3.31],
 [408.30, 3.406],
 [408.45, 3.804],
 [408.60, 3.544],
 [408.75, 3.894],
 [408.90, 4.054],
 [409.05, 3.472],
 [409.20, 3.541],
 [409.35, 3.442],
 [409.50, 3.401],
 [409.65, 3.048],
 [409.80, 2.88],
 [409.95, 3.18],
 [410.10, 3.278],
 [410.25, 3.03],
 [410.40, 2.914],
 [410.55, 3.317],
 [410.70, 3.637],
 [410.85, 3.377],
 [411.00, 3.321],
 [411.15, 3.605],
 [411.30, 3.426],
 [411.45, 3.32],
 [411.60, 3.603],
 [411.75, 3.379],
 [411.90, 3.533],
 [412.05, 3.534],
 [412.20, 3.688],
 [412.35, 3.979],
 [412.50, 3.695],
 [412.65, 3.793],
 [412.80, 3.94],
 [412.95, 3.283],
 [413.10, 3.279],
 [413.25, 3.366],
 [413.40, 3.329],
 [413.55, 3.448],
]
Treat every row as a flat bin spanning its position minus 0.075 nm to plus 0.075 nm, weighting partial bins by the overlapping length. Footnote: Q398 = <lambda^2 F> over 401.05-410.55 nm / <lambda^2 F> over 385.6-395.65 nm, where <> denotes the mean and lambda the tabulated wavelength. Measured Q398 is 1.94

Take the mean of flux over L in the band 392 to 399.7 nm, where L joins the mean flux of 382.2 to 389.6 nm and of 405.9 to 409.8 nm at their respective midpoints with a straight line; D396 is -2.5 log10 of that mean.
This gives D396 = 0.23 mag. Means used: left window 1.59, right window 3.41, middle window 1.98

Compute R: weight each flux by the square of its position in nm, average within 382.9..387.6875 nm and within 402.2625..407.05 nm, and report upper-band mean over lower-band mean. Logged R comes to 2.4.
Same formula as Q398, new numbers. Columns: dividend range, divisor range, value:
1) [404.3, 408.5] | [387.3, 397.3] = 1.93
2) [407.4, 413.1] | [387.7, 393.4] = 1.89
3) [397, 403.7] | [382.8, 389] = 2.15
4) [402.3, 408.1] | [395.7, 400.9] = 1.39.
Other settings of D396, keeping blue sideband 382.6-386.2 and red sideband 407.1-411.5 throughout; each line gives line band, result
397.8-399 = -0.12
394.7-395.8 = 0.03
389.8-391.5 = -0.24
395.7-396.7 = 0.40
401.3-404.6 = -0.20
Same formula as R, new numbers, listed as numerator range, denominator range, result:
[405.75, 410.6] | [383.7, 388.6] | 2.28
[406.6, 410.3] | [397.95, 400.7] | 1.13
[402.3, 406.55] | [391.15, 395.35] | 1.93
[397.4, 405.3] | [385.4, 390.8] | 1.86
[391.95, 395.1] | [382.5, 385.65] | 1.15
